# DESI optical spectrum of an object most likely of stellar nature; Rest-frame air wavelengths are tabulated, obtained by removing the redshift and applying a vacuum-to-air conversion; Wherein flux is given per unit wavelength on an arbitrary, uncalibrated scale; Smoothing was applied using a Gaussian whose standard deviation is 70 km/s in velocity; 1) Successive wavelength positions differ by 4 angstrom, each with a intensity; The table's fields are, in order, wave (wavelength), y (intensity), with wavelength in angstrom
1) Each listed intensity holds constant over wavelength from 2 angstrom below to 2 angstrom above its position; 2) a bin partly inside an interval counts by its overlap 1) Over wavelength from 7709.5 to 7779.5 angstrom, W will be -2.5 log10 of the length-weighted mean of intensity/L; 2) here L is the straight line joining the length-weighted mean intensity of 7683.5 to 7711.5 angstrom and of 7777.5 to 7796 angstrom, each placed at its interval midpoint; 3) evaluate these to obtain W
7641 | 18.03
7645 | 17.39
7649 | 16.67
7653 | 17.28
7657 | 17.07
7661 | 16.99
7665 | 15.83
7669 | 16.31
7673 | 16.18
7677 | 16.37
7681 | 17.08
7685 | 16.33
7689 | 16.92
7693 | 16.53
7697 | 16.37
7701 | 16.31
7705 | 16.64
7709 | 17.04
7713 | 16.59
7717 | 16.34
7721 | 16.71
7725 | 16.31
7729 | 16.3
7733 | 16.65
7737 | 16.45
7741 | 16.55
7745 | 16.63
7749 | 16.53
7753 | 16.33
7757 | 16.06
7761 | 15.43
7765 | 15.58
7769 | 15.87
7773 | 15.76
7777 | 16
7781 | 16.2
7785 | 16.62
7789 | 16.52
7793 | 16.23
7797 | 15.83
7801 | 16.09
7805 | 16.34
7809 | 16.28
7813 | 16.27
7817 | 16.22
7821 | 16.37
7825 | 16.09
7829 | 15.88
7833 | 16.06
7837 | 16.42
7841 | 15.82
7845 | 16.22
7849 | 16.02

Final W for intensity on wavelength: 0.01 mag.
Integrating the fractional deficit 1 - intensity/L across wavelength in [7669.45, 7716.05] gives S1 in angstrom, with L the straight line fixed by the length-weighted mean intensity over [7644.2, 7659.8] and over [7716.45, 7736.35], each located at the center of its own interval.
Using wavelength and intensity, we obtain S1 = 0.5 angstrom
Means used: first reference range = 17.1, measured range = 16.6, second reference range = 16.5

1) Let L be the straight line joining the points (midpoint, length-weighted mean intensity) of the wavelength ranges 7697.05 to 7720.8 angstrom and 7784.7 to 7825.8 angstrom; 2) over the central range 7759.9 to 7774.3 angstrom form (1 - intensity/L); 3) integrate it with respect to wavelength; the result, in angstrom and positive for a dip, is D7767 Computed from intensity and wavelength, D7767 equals 0.62 angstrom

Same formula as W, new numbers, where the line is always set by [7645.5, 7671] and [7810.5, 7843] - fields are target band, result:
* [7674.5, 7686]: 0.00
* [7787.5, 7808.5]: 0.00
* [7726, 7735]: 0.00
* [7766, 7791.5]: 0.01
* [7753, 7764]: 0.04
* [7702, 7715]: -0.01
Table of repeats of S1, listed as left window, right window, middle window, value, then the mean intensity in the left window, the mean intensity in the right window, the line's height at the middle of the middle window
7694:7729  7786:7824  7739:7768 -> 0.44 angstrom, 16.5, 16.2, 16.4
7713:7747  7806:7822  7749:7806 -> 1.06 angstrom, 16.5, 16.3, 16.4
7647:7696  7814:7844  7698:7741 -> -0.15 angstrom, 16.6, 16.1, 16.5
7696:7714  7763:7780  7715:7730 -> -0.02 angstrom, 16.6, 15.8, 16.4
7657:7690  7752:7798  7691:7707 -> -0.06 angstrom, 16.5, 16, 16.4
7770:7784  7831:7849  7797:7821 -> -0.22 angstrom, 16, 16.1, 16.1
